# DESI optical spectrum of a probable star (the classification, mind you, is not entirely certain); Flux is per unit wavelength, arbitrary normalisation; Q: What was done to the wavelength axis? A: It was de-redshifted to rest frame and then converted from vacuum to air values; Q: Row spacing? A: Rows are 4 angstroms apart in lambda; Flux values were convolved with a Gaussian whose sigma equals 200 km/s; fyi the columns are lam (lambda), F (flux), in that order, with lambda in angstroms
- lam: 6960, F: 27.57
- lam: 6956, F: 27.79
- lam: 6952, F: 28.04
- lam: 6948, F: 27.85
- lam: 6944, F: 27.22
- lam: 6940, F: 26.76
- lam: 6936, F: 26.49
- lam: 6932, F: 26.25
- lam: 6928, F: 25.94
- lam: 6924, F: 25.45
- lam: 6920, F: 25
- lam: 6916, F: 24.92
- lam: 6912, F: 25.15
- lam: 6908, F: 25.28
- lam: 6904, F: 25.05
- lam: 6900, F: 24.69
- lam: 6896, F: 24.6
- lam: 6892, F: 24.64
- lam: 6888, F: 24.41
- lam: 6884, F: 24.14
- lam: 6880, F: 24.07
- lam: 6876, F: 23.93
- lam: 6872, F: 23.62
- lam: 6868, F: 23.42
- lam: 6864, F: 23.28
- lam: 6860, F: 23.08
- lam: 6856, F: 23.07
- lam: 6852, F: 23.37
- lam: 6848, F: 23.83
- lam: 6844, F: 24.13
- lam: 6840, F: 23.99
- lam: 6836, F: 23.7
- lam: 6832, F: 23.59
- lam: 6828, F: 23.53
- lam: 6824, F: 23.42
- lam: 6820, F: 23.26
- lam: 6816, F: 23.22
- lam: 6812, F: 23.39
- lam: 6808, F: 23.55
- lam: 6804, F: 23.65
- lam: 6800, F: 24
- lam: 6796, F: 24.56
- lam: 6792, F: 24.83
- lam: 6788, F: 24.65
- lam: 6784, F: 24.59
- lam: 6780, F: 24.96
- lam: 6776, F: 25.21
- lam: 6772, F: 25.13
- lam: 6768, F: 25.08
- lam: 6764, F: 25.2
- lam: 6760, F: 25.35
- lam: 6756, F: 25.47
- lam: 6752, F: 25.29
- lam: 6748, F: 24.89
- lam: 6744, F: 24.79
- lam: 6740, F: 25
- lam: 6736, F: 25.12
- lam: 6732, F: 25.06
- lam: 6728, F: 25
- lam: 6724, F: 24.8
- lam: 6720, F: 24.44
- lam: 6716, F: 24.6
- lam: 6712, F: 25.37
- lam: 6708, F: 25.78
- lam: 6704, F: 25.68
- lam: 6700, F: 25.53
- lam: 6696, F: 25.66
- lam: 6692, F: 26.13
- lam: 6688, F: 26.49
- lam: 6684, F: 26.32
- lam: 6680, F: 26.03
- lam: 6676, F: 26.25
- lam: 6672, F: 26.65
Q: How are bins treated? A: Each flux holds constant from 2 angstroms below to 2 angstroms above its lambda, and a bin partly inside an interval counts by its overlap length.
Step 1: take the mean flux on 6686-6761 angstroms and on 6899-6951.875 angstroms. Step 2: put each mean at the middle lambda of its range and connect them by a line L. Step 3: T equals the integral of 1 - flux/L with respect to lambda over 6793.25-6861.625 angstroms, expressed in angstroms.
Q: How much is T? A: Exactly 5.34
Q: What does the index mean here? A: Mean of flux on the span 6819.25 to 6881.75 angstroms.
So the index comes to 23.6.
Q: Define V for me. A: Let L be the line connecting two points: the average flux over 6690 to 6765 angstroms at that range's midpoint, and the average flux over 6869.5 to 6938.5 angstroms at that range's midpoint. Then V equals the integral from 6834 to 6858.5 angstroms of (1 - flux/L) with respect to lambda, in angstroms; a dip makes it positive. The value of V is 1.3 angstroms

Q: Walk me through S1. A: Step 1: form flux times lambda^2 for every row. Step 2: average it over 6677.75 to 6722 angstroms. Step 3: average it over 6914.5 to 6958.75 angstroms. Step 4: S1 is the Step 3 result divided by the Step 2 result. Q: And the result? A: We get 1.11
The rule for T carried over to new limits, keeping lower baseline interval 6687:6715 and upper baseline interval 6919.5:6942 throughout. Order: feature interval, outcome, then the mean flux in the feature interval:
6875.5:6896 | 1.33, 24.3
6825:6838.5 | 1.20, 23.6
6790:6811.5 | 1.50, 24.1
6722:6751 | 0.93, 25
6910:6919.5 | 0.36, 25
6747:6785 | 1.01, 25.1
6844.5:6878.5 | 3.23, 23.5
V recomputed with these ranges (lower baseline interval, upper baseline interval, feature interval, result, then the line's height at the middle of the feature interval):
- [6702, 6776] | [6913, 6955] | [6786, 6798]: 0.4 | 25.5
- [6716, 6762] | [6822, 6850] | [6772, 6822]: 0.1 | 24.2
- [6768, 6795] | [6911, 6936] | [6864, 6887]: 1.4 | 25.3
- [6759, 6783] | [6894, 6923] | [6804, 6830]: 1.7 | 25.1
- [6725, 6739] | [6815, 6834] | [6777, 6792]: -0.4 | 24.1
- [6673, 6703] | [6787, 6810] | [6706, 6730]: 0.5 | 25.6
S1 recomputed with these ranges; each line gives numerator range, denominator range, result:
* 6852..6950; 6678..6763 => 1.04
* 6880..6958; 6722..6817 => 1.09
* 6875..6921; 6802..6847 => 1.07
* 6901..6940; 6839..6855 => 1.10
